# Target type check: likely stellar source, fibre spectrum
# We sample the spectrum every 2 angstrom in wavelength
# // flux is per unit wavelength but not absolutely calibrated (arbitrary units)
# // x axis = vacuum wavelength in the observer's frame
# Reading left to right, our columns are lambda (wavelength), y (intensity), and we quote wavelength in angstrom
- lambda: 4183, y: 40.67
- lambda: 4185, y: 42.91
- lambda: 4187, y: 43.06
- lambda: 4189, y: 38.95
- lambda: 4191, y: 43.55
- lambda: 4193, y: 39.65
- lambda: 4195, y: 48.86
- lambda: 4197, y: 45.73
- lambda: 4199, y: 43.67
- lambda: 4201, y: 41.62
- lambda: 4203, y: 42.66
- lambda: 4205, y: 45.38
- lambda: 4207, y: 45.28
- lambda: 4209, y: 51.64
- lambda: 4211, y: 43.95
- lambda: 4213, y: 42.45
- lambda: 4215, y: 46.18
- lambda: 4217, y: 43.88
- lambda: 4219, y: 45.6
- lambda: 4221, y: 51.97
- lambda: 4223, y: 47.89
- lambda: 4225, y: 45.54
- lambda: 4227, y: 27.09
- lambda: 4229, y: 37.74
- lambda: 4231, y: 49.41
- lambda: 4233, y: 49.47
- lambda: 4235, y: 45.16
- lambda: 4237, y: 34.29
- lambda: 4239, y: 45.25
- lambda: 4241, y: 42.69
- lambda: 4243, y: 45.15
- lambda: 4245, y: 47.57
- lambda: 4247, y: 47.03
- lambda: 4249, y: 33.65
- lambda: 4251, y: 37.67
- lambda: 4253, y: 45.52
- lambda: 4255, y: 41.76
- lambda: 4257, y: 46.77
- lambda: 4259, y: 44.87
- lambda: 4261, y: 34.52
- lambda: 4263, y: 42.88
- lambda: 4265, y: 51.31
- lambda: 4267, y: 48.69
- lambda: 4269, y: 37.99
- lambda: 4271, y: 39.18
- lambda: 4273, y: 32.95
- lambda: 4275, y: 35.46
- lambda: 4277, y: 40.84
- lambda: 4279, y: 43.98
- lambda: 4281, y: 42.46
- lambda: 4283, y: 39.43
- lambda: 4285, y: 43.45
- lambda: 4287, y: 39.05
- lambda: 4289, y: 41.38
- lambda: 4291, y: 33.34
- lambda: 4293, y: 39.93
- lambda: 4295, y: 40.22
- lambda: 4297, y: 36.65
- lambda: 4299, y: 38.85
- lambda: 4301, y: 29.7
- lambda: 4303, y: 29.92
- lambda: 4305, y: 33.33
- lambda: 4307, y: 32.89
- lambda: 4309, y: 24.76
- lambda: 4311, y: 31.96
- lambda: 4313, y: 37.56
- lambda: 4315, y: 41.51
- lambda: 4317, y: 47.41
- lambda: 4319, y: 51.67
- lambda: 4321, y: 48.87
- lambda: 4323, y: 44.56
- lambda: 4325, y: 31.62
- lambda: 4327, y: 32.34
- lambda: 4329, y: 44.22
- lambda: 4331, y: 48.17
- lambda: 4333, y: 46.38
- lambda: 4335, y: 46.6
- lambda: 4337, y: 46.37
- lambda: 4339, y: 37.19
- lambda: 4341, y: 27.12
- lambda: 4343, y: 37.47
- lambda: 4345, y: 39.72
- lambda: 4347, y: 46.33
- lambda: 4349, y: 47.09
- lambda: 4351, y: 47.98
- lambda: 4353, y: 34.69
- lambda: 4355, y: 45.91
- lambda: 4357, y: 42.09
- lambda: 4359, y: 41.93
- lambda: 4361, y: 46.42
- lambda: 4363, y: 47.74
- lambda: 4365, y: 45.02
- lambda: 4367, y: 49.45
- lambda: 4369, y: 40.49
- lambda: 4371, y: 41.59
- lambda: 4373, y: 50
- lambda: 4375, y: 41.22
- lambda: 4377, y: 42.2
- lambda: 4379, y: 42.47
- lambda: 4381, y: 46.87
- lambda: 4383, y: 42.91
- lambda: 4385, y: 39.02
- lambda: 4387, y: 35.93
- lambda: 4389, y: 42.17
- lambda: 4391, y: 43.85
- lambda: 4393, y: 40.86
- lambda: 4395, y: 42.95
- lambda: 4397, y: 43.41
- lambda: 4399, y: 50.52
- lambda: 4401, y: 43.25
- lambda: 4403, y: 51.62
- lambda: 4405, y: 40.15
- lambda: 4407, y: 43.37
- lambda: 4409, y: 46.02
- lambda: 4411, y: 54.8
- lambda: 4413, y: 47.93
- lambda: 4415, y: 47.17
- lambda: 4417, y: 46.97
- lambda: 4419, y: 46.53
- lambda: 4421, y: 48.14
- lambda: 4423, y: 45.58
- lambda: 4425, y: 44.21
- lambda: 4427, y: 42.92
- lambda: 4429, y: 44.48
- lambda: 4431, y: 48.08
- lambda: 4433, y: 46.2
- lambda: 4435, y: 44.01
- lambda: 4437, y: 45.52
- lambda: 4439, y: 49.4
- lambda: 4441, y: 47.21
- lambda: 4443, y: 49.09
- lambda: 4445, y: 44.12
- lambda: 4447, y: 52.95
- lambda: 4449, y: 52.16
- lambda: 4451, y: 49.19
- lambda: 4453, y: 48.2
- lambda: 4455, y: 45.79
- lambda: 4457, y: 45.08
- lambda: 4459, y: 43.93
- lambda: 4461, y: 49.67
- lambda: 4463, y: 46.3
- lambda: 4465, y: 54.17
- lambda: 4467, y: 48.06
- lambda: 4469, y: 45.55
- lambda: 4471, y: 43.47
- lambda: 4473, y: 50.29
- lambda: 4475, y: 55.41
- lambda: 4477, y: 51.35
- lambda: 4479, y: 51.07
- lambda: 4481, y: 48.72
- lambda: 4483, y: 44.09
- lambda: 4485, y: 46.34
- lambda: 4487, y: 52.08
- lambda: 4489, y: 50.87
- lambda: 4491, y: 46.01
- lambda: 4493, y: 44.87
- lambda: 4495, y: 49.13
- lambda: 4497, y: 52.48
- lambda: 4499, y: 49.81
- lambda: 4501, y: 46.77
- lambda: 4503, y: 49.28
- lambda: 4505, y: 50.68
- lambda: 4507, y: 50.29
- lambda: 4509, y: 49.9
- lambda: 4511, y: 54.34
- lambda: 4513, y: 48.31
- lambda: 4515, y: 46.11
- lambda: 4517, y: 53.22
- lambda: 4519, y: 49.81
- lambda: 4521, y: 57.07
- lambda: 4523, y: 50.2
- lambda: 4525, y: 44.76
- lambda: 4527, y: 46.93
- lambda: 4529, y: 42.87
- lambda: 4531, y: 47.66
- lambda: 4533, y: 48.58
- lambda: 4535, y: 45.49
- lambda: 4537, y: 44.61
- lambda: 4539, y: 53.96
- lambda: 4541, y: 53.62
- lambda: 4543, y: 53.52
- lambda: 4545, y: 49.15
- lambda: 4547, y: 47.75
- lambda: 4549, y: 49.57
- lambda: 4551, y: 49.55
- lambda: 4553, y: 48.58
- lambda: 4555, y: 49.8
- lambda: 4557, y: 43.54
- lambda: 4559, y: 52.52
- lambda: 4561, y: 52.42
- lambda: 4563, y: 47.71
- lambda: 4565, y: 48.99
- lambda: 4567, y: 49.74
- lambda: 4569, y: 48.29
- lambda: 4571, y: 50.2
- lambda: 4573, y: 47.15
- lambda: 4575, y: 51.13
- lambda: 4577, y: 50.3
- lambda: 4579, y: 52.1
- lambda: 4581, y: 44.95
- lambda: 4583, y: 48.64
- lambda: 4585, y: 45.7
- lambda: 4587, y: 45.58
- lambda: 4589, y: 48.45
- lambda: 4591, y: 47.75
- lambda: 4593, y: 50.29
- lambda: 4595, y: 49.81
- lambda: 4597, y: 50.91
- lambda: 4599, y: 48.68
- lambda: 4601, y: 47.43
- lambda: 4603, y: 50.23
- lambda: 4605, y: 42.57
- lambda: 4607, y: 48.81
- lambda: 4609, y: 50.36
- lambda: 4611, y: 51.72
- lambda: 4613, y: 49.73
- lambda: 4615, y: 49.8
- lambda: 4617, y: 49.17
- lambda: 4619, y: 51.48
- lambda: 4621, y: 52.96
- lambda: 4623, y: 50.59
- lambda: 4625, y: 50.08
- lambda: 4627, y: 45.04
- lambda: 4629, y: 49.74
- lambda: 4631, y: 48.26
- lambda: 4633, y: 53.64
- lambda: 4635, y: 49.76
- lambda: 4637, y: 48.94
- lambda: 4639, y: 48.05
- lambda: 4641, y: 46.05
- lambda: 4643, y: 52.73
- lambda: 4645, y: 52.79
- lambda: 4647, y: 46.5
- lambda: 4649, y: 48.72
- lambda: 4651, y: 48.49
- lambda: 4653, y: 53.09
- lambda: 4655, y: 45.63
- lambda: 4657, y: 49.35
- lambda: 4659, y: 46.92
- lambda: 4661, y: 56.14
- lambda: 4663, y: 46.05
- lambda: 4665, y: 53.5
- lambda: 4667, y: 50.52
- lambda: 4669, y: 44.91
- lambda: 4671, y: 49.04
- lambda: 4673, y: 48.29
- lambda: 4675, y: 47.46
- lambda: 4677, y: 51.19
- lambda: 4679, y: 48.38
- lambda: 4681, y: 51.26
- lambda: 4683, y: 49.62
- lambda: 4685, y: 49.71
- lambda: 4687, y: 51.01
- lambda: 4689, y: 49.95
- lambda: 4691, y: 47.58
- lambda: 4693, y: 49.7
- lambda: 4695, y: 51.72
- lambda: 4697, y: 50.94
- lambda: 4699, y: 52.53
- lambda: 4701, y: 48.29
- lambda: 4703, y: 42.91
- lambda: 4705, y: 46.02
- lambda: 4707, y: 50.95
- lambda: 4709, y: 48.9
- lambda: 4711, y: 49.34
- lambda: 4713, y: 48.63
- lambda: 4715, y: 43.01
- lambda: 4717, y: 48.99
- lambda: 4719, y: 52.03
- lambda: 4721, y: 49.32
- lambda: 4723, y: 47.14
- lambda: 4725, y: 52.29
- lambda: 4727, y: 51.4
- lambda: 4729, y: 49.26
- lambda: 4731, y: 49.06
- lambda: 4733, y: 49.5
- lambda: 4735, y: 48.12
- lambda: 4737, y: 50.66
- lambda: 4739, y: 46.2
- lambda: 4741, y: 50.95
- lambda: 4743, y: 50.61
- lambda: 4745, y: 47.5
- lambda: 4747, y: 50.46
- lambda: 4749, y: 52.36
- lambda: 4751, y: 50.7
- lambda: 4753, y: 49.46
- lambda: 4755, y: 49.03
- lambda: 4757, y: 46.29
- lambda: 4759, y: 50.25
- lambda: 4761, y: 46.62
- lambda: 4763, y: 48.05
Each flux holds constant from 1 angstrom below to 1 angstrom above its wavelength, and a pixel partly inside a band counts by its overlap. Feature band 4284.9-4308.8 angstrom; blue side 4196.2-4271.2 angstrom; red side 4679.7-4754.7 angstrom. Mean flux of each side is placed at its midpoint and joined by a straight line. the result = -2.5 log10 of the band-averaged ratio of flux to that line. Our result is 0.23 mag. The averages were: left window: 43.7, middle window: 35.9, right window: 49.4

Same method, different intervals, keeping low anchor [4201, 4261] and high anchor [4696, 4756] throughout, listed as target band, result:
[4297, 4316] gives 0.31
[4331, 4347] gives 0.10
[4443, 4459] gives -0.04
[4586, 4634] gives -0.03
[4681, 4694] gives -0.02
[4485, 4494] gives -0.04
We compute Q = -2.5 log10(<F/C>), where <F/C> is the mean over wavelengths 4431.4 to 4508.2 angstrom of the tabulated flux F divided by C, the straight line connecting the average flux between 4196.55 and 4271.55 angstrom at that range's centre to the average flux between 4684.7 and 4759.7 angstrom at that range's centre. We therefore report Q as -0.047 mag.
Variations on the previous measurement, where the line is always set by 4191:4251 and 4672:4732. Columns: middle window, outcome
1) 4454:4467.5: -0.02 mag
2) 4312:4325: 0.02 mag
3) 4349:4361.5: 0.05 mag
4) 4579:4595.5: 0.00 mag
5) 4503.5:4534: -0.05 mag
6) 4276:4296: 0.11 mag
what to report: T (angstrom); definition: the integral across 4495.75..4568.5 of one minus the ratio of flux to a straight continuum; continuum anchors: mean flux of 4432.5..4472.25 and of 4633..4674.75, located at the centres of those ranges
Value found -1.77 angstrom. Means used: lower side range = 47.5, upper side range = 49.3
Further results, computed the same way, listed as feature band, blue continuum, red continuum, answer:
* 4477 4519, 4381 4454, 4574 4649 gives -1.8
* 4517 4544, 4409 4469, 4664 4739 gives -0.7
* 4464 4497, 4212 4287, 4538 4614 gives -1.2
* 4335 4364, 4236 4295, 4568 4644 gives 0.7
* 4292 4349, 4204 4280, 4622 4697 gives 6.6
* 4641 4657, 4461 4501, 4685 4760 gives -0.1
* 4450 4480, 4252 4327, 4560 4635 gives -2.3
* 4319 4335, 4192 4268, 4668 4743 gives 0.7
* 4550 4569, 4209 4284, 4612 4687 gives -0.4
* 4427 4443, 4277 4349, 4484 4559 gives -0.4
